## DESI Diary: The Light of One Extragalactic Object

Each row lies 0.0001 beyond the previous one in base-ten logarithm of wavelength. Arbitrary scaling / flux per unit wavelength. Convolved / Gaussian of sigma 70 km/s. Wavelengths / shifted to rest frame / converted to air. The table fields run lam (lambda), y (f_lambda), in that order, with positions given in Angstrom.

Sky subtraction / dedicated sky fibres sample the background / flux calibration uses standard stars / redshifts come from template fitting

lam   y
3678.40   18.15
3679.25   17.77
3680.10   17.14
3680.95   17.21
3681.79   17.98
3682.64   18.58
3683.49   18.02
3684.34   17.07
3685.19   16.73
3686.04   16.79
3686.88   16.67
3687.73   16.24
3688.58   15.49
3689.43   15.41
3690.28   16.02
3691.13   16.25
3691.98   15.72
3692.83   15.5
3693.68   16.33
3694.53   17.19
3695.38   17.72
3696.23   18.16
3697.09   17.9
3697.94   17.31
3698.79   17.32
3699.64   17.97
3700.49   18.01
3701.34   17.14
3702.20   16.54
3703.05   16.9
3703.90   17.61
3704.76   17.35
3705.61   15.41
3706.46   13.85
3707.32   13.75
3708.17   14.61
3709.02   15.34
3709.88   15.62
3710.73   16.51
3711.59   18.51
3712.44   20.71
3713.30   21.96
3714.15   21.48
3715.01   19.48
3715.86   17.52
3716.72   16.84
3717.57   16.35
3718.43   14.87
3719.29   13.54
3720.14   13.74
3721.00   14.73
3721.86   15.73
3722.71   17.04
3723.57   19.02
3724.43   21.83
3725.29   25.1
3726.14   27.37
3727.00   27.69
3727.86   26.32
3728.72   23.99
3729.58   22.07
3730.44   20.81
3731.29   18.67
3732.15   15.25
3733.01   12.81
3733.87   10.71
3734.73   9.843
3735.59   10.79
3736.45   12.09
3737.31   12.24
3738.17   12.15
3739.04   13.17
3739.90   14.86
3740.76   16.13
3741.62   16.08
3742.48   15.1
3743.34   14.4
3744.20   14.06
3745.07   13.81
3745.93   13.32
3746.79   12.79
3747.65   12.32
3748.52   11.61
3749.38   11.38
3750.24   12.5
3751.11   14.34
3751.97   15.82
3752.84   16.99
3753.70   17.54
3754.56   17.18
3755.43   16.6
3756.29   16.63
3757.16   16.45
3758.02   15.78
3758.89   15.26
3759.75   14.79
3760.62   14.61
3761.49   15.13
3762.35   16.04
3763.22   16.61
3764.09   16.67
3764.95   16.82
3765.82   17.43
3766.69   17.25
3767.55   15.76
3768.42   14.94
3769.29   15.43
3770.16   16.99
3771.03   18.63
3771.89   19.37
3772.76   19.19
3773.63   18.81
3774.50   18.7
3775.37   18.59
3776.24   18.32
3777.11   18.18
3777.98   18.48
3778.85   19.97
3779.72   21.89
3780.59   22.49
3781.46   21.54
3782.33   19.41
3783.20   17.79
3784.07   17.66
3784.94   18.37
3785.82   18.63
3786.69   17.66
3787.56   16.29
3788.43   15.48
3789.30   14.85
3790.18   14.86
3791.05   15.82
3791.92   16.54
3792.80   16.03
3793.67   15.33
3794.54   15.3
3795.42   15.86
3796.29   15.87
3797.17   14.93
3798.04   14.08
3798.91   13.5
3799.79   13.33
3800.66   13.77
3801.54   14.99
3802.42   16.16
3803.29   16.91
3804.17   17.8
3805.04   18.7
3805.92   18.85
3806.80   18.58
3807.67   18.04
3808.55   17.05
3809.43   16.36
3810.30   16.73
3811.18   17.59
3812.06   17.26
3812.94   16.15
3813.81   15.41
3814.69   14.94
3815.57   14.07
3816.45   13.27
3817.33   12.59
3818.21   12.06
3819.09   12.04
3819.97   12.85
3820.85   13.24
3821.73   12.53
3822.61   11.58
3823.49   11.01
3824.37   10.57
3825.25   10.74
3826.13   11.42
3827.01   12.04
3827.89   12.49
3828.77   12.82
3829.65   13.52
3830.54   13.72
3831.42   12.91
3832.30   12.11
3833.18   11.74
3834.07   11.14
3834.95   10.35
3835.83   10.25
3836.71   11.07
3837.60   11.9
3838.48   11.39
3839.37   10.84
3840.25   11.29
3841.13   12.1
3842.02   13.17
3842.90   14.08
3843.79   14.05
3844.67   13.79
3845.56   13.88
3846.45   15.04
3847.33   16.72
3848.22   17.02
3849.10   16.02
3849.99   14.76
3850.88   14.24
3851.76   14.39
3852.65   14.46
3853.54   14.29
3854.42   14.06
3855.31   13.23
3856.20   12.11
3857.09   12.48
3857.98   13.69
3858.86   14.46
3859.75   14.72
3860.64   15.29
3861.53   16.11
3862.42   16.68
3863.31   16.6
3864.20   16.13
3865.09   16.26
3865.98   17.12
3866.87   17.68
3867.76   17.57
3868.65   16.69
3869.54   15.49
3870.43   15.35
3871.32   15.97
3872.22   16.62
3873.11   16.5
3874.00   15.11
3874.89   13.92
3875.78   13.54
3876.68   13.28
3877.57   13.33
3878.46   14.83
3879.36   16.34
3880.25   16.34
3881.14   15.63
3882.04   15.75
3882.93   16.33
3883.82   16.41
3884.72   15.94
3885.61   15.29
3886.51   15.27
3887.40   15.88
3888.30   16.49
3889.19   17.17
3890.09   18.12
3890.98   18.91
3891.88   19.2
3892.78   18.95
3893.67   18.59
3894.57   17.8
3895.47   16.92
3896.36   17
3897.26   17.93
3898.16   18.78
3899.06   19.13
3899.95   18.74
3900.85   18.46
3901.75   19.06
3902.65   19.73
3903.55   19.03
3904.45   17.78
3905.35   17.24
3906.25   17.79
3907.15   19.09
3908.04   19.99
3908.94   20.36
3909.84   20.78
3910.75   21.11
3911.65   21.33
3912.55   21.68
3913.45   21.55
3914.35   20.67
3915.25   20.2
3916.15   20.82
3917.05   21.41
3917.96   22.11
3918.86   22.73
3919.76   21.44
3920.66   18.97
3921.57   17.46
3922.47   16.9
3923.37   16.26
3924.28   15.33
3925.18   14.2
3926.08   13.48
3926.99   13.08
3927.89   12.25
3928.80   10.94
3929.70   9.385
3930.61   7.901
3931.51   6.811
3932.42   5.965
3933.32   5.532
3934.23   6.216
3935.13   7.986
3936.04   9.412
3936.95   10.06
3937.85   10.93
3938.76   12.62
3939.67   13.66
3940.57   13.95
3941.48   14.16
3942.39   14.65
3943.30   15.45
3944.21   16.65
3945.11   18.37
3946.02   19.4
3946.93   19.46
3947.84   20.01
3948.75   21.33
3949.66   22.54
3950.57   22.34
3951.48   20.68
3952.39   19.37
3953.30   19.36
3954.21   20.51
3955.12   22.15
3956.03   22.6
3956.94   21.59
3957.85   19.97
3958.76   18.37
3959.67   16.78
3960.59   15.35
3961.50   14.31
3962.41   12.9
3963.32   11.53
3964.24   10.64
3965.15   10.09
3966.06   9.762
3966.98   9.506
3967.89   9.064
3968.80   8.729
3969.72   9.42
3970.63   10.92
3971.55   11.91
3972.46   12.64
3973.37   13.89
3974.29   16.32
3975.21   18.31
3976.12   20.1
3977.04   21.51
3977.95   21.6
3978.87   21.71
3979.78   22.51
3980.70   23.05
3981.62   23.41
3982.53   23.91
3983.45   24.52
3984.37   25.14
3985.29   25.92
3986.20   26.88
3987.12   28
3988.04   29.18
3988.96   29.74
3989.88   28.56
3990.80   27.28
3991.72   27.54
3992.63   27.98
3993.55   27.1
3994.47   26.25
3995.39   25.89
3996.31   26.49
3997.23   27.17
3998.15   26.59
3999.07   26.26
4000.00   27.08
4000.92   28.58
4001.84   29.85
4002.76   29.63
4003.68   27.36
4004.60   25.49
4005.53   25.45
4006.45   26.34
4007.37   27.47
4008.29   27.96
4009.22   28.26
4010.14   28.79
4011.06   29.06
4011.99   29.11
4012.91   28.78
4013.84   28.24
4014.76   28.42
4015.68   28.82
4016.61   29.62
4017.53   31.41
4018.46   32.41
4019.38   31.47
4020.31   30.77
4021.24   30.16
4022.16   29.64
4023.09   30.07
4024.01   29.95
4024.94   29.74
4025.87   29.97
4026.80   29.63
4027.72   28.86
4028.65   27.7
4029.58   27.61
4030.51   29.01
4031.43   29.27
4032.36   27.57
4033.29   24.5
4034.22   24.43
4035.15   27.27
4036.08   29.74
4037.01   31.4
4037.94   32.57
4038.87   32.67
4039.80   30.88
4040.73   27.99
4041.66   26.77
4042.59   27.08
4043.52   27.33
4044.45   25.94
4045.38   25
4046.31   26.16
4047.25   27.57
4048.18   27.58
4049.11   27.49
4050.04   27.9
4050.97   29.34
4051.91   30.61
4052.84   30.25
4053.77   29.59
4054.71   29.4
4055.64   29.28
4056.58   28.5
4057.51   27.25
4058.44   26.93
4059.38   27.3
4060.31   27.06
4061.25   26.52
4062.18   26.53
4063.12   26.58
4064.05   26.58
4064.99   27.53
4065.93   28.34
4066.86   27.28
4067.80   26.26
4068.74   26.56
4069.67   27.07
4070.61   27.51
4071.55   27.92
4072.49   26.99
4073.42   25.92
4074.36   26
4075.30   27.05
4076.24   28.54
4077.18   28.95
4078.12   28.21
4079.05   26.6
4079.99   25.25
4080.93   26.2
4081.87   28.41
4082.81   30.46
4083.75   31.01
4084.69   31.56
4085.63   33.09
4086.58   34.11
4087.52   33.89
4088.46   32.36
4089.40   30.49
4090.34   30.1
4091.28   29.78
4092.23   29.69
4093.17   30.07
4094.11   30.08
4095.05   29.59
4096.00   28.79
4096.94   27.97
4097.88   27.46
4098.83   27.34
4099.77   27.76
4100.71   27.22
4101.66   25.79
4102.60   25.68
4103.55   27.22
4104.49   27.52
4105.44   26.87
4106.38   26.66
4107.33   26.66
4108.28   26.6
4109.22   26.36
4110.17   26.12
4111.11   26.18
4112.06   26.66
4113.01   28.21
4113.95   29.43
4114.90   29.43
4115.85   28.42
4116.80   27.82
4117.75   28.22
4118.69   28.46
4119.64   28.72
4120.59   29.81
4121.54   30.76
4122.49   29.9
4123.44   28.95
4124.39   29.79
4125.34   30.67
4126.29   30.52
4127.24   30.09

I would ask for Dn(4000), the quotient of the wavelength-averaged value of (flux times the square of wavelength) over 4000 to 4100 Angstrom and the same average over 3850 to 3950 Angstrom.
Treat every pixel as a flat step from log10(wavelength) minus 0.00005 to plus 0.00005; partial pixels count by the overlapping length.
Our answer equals 1.9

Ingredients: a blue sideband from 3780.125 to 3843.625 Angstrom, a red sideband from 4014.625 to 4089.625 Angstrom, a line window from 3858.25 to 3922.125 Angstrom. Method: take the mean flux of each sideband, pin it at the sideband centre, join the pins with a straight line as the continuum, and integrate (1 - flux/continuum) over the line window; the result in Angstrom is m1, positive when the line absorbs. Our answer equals 5.3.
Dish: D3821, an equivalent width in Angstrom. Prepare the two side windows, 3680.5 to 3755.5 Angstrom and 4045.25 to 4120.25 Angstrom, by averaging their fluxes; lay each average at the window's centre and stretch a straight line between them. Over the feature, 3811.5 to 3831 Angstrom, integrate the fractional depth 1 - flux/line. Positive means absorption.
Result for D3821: 6.7 Angstrom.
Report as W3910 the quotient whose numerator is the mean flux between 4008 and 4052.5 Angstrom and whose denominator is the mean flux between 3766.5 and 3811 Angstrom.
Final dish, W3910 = 1.7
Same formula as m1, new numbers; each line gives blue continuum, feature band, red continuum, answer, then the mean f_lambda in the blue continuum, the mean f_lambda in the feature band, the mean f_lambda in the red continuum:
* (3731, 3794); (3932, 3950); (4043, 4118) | 7.06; 16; 13.9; 28.1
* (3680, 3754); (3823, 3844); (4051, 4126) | 8.65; 16.6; 11.9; 28.3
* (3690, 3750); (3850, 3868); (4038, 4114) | 5.17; 16.6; 15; 28.1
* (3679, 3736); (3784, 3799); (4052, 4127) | 2.93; 17.4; 16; 28.4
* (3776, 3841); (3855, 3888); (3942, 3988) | 1.76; 15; 15.4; 18.2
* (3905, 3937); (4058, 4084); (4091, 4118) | -1.76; 15.8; 27.3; 27.8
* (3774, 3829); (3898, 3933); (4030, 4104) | 6.17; 15.8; 17.4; 28.3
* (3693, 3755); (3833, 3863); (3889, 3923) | 7.94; 16.6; 13.6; 19.4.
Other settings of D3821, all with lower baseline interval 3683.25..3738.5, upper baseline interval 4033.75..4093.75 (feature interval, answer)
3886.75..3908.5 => 4.6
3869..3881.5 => 4.0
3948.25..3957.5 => 1.4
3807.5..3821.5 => 3.8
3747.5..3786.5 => 4.0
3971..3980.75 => 2.8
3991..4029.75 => -2.5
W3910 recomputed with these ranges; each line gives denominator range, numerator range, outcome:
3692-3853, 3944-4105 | 1.62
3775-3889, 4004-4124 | 1.88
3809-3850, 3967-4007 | 1.74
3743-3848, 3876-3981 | 1.08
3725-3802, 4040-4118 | 1.70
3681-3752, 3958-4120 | 1.59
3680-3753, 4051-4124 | 1.71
